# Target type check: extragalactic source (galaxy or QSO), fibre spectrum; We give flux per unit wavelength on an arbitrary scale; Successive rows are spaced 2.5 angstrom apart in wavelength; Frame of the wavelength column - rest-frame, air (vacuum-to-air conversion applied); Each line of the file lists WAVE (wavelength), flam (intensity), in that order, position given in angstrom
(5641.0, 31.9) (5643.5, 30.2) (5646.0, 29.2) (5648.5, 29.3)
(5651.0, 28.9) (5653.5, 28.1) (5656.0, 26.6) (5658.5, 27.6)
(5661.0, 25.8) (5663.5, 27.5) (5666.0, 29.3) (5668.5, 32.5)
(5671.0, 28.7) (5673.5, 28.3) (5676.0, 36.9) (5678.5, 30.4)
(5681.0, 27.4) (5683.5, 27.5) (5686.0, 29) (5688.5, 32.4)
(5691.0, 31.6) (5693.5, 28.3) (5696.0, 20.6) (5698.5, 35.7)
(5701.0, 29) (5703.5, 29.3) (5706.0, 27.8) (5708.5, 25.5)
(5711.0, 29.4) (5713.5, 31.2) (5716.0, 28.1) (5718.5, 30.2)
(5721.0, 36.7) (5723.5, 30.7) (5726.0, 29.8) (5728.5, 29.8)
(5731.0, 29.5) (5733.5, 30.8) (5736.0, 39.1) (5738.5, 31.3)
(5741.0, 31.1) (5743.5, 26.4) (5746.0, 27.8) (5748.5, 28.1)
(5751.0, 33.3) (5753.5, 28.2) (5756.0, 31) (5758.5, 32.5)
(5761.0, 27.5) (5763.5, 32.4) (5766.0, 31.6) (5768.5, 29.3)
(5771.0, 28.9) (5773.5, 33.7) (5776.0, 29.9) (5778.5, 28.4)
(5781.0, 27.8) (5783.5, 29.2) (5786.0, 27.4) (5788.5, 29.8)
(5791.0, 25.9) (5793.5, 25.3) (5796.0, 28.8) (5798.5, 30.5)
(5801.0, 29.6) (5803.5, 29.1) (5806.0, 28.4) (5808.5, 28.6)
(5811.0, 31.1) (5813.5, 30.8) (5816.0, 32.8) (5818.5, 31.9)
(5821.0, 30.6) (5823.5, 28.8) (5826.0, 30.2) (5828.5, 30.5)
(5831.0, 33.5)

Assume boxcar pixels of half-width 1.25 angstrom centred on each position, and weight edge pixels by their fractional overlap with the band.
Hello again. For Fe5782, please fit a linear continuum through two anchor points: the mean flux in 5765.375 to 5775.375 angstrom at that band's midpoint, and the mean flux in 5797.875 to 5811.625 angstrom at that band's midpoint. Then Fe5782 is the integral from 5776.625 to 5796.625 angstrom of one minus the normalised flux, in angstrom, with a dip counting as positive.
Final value 1.51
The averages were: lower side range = 30.8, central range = 27.9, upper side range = 29.4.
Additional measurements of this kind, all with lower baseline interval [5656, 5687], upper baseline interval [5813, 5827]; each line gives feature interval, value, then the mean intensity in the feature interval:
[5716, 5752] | -1.3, 30.9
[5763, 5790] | 0.5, 29.7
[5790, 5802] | 1.0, 28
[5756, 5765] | -0.2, 30.8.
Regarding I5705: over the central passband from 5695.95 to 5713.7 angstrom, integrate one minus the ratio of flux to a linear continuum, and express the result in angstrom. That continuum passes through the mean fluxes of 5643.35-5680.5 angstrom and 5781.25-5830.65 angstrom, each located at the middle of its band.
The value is 0.2 angstrom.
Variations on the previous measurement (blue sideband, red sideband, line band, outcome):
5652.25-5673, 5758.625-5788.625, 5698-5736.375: -2.0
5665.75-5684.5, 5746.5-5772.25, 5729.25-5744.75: -0.6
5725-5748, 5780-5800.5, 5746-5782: -1.0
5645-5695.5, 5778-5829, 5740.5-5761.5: -0.2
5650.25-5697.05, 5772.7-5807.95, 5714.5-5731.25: -1.1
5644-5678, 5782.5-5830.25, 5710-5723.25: -0.8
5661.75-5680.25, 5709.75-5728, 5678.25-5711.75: 1.9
